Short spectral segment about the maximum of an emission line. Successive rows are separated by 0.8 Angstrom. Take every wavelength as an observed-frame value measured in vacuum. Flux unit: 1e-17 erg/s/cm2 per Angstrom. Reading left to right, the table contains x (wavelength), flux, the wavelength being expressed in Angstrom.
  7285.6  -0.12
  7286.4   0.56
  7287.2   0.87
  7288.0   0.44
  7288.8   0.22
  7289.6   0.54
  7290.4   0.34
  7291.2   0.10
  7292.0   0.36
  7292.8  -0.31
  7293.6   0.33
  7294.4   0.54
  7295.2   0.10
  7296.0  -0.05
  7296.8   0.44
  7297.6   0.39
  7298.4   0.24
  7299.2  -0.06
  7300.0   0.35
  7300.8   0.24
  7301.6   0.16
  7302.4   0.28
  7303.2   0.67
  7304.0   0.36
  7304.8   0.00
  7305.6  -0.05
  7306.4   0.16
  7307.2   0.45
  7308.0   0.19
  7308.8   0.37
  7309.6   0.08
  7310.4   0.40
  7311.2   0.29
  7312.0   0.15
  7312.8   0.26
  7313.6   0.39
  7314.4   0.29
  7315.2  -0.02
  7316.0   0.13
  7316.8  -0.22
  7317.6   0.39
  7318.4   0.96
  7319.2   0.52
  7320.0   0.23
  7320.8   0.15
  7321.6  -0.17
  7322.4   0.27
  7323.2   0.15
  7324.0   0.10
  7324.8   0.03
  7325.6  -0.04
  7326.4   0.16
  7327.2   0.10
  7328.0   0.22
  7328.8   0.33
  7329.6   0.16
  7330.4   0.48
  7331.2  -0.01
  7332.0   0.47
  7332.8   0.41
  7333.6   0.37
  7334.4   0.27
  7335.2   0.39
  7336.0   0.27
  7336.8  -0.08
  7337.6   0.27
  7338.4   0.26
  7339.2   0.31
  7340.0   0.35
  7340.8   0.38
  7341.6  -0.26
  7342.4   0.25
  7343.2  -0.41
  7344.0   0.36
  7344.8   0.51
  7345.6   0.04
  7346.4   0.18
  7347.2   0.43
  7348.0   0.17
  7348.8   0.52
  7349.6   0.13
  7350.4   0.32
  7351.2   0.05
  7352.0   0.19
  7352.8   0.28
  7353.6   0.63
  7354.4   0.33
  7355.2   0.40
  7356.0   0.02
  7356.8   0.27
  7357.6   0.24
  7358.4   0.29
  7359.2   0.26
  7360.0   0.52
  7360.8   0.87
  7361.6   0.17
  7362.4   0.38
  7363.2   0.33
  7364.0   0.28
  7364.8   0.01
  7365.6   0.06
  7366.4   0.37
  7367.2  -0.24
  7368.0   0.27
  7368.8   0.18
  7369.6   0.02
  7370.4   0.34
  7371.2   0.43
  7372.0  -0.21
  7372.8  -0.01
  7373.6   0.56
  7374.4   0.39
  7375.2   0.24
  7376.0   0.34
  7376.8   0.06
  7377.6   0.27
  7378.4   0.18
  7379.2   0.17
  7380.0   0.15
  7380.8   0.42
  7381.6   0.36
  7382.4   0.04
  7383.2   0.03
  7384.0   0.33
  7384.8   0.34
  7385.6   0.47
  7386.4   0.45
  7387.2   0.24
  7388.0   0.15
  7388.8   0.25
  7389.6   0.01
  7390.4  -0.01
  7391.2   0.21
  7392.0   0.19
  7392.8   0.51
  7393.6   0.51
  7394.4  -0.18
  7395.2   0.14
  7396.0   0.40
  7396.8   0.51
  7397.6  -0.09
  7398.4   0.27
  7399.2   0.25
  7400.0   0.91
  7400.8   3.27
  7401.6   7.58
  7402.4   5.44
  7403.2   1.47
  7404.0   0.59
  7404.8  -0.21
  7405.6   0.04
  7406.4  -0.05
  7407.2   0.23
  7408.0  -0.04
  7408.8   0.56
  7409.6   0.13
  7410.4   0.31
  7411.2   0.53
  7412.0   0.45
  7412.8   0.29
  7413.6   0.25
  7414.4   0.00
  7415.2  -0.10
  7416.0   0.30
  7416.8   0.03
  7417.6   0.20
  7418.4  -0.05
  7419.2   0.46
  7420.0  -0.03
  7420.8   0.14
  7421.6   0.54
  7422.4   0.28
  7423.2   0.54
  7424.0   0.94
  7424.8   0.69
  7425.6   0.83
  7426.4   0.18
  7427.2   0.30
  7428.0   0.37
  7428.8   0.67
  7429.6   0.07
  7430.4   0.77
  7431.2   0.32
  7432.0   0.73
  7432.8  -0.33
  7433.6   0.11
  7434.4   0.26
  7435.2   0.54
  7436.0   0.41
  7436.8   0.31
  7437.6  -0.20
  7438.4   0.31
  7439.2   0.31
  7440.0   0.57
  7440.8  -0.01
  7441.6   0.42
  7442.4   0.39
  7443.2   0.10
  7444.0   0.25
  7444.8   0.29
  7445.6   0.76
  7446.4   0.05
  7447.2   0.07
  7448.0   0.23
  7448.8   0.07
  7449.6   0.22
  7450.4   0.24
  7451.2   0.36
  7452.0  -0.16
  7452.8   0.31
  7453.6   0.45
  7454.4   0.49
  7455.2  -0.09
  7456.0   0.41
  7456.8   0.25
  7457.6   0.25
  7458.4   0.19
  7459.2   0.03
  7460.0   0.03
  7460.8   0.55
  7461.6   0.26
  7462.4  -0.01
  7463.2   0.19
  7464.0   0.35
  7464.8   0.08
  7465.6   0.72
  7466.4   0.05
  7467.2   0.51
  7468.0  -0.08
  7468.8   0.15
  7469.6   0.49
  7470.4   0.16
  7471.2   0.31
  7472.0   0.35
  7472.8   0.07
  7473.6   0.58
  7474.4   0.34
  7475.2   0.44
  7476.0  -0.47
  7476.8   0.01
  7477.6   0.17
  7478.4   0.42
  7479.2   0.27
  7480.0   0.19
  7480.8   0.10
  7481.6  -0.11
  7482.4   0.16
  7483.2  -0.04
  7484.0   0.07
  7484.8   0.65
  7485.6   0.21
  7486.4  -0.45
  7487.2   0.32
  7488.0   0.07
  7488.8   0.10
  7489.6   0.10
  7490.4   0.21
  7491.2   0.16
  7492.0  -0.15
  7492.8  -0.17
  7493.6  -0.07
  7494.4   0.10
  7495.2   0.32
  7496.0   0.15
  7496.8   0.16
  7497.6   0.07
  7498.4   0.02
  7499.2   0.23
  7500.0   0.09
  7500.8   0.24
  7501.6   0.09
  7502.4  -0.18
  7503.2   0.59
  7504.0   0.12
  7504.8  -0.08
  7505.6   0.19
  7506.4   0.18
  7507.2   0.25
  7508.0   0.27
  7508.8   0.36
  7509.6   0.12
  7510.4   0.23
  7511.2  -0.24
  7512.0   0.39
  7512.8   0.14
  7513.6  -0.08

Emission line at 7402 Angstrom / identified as H-alpha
